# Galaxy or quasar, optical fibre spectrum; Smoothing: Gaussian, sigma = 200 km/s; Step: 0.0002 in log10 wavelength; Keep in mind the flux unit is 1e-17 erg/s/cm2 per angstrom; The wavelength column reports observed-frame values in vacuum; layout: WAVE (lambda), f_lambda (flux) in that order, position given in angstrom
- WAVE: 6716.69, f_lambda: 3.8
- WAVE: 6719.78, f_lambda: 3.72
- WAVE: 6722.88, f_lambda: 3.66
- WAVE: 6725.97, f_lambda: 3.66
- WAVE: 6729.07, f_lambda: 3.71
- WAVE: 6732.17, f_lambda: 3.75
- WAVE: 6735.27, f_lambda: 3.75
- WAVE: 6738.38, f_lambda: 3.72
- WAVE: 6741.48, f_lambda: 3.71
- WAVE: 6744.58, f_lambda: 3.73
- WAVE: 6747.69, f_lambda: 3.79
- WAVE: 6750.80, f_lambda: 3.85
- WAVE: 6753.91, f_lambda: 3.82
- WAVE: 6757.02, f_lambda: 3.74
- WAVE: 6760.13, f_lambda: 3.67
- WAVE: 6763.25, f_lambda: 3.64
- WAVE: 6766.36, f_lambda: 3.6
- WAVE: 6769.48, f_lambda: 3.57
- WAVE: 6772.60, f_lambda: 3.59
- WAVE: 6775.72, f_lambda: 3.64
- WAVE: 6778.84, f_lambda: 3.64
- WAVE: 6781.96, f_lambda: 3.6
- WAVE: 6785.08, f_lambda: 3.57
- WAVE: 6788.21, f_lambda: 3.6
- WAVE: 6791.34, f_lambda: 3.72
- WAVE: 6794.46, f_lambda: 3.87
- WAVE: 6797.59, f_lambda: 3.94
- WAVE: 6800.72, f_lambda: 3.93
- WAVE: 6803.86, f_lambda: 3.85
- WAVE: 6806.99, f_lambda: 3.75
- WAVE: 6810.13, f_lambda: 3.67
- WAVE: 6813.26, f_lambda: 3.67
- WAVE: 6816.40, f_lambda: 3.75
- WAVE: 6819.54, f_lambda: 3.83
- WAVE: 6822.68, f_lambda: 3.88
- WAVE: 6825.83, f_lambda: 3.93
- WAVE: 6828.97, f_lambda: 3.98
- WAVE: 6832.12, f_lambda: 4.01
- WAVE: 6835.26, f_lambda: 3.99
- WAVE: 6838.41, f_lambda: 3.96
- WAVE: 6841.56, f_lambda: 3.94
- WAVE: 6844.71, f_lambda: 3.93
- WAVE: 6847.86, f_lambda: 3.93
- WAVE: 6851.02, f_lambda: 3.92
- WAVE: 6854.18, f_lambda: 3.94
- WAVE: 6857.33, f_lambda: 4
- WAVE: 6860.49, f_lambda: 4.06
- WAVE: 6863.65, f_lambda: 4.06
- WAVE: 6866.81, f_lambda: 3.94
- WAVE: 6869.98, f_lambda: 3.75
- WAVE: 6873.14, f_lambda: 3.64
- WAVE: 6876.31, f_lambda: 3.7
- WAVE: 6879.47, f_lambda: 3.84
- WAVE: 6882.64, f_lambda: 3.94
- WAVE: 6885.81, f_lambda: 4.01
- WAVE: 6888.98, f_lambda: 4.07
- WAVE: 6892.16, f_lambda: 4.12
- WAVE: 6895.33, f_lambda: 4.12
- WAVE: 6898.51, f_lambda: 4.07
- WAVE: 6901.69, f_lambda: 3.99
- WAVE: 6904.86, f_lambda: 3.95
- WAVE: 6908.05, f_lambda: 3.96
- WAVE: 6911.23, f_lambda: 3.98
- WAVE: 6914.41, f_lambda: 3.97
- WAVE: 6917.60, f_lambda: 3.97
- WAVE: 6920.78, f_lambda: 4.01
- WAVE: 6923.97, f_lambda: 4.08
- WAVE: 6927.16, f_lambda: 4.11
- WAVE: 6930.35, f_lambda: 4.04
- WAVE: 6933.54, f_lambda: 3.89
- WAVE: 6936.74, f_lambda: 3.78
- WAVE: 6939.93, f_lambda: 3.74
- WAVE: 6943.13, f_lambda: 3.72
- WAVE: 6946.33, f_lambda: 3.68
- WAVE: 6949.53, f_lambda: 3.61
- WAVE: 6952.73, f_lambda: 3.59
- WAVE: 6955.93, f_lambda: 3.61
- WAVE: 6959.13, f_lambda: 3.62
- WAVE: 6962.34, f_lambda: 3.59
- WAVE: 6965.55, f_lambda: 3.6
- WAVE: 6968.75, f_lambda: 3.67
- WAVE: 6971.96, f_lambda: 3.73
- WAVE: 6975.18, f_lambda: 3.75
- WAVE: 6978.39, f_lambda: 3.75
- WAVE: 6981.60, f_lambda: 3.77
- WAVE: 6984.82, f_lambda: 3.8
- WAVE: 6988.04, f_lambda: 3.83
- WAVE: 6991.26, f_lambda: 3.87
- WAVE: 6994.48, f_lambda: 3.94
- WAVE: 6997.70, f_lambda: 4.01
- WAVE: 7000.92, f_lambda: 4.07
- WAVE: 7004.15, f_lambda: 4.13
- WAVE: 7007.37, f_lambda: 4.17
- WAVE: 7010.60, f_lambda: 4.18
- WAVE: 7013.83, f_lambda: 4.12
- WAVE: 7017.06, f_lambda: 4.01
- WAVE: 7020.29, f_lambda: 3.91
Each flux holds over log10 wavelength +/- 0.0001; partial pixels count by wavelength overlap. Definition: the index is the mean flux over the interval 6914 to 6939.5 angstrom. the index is 3.97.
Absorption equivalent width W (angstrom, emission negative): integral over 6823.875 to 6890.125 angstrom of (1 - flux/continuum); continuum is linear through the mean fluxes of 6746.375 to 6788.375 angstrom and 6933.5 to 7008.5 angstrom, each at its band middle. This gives -3.8 angstrom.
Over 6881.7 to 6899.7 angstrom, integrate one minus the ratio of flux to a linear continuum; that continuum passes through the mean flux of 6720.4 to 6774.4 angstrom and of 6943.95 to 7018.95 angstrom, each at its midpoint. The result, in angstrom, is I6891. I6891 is -1.3 angstrom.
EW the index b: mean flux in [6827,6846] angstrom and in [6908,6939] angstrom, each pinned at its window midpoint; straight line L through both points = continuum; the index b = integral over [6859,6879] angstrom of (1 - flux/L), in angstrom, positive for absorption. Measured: 0.6 angstrom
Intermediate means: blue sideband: 3.97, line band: 3.86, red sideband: 3.98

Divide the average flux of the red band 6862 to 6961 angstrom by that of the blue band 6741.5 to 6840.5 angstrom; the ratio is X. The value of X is 1.0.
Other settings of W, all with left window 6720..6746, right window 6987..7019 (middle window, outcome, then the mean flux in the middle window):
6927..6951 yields 0.93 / 3.8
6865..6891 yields 0.13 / 3.87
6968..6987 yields 1.21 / 3.75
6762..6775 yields 0.53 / 3.6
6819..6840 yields -0.65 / 3.95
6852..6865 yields -0.50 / 4.01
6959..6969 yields 0.94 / 3.61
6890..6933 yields -1.09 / 4.03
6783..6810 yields 0.13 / 3.77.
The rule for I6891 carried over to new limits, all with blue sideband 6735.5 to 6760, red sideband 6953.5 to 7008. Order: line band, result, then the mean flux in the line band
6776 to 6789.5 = 0.6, 3.61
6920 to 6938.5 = -0.9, 3.98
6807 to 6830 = -0.2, 3.81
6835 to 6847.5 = -0.6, 3.95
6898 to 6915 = -0.8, 3.98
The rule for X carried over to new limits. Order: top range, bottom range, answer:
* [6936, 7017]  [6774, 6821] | 1.02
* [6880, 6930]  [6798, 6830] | 1.05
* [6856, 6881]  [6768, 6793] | 1.07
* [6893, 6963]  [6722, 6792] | 1.05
